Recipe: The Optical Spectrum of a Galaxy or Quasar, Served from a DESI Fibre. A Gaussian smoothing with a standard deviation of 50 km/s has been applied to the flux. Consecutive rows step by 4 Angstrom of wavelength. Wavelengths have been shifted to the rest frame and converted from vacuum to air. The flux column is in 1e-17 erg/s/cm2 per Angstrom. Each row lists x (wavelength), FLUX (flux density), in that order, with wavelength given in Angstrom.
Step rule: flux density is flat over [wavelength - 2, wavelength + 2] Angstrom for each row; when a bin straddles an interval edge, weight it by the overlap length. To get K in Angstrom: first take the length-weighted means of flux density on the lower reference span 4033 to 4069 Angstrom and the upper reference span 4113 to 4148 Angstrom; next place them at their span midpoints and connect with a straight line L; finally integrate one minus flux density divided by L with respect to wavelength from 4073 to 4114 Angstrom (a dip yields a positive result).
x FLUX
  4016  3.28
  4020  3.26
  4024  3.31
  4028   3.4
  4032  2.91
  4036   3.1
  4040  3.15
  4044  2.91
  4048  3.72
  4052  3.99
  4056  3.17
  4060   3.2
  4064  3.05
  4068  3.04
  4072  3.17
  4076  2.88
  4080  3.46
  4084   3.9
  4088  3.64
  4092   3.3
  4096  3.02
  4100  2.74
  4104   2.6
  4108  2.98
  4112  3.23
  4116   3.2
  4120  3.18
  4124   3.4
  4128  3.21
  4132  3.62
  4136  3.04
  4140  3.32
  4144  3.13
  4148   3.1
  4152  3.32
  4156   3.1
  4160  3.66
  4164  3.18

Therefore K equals 1.0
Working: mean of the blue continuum 3.26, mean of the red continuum 3.25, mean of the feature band 3.17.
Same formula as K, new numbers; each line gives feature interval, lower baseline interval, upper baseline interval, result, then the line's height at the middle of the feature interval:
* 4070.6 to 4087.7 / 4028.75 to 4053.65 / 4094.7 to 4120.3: -1.52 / 3.11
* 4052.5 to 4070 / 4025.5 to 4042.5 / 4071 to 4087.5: 0.52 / 3.29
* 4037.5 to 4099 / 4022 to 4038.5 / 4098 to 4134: -2.71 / 3.16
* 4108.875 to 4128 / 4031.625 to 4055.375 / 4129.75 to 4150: 0.15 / 3.26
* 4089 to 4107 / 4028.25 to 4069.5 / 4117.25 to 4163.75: 1.64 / 3.26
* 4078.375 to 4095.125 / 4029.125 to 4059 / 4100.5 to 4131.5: -1.87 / 3.19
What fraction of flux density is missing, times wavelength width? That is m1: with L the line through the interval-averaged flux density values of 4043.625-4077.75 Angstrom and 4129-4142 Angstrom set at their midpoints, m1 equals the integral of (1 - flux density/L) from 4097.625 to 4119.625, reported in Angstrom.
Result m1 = 2.2 Angstrom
